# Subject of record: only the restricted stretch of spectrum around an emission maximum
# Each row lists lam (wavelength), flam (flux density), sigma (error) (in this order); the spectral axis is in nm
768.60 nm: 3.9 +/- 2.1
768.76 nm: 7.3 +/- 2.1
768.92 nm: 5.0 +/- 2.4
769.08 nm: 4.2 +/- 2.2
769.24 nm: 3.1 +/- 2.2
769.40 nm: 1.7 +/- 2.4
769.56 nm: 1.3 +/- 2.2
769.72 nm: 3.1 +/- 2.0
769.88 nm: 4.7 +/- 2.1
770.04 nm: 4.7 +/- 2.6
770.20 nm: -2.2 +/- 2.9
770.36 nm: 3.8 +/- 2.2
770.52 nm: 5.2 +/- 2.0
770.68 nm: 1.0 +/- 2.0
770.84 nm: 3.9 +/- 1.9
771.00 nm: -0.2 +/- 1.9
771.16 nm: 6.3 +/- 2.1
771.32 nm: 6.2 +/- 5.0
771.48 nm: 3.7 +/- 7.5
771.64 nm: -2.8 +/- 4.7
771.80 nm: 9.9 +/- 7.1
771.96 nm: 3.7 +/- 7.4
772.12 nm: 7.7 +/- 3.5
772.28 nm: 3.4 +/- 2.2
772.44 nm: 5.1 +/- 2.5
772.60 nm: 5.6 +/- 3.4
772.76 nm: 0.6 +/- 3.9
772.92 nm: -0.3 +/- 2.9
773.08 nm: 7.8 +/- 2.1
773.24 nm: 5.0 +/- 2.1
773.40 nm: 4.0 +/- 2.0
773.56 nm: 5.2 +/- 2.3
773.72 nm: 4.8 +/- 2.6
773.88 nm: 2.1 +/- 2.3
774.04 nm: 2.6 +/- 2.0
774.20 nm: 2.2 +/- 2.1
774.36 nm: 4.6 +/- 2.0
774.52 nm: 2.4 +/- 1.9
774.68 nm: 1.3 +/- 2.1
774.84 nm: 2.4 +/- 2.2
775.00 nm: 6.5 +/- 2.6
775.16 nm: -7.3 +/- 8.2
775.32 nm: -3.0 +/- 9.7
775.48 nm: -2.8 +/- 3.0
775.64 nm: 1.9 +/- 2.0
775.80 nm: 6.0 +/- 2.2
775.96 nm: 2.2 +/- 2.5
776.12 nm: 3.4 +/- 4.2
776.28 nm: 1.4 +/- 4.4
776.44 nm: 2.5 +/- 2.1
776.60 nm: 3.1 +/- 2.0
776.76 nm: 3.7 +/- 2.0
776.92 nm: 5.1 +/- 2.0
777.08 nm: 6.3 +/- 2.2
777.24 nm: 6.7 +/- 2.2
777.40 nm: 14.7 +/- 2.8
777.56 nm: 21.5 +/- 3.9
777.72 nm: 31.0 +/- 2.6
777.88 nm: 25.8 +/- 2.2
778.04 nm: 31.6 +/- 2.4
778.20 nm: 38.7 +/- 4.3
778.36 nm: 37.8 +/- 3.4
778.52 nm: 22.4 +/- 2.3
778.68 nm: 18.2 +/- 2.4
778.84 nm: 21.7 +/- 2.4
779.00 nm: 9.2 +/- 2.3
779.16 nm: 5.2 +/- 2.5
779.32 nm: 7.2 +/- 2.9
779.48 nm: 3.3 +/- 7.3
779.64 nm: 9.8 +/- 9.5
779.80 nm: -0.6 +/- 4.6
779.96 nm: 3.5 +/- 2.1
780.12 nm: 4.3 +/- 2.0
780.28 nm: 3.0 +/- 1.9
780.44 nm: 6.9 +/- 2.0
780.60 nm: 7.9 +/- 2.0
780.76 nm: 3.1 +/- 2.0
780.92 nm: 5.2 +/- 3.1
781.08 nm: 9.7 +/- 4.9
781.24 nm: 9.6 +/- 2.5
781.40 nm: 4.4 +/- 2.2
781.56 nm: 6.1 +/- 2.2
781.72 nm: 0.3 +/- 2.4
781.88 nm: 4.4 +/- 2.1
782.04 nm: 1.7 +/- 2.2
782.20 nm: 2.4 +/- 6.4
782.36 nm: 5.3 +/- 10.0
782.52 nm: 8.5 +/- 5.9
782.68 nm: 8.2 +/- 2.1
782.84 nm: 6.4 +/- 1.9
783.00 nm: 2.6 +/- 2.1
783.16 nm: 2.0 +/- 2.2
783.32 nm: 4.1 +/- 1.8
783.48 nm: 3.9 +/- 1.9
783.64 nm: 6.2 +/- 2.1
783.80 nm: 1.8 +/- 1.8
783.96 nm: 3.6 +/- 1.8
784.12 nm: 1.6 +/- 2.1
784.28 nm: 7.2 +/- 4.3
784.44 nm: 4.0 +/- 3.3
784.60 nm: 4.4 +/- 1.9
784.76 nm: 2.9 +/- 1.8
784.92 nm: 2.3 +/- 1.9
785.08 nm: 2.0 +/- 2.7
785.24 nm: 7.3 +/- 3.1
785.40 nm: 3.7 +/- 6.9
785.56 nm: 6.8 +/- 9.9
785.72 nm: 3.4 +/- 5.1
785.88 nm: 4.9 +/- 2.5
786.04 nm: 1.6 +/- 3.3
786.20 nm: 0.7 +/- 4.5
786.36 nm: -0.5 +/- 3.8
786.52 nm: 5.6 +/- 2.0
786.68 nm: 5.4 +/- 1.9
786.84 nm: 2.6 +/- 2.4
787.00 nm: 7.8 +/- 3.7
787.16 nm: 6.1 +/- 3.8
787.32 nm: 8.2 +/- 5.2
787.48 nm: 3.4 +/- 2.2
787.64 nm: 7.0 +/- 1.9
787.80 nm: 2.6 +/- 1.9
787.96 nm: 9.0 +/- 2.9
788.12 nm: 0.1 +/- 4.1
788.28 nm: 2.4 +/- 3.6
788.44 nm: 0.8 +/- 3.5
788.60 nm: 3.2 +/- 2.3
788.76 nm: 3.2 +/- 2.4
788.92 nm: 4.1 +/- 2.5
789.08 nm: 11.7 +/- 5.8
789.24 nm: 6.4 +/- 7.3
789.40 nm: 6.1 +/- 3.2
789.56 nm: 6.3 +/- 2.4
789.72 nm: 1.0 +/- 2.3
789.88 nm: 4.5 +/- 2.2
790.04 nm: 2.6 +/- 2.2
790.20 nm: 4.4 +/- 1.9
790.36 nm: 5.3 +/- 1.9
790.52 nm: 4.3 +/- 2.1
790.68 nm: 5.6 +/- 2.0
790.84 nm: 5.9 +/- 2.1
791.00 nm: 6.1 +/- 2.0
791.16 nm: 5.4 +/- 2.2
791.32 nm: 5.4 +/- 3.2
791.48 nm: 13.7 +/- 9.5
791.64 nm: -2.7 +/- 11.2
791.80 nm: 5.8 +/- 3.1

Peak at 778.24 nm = [O II] 3727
